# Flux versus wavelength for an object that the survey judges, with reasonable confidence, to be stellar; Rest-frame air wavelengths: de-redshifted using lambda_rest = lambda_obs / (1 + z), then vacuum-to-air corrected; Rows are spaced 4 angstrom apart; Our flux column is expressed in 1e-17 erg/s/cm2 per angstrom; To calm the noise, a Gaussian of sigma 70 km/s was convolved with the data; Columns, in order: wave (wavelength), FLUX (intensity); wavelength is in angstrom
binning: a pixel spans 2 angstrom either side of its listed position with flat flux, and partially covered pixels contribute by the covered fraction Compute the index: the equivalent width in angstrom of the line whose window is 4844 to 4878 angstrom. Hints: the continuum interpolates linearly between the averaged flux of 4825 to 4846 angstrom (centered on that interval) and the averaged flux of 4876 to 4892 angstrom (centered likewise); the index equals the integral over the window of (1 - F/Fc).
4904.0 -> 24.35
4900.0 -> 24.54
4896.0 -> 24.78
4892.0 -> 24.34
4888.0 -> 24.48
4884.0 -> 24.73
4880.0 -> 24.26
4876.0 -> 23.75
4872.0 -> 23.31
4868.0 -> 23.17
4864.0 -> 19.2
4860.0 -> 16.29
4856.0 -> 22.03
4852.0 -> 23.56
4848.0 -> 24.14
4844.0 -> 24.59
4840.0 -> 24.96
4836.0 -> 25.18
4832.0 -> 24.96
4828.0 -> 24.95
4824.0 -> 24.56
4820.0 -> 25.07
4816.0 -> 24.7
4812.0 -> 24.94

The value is 3.51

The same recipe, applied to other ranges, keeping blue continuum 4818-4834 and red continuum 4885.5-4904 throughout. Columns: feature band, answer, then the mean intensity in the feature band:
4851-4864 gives 2.4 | 20.2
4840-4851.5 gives 0.2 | 24.4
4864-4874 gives 0.9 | 22.4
